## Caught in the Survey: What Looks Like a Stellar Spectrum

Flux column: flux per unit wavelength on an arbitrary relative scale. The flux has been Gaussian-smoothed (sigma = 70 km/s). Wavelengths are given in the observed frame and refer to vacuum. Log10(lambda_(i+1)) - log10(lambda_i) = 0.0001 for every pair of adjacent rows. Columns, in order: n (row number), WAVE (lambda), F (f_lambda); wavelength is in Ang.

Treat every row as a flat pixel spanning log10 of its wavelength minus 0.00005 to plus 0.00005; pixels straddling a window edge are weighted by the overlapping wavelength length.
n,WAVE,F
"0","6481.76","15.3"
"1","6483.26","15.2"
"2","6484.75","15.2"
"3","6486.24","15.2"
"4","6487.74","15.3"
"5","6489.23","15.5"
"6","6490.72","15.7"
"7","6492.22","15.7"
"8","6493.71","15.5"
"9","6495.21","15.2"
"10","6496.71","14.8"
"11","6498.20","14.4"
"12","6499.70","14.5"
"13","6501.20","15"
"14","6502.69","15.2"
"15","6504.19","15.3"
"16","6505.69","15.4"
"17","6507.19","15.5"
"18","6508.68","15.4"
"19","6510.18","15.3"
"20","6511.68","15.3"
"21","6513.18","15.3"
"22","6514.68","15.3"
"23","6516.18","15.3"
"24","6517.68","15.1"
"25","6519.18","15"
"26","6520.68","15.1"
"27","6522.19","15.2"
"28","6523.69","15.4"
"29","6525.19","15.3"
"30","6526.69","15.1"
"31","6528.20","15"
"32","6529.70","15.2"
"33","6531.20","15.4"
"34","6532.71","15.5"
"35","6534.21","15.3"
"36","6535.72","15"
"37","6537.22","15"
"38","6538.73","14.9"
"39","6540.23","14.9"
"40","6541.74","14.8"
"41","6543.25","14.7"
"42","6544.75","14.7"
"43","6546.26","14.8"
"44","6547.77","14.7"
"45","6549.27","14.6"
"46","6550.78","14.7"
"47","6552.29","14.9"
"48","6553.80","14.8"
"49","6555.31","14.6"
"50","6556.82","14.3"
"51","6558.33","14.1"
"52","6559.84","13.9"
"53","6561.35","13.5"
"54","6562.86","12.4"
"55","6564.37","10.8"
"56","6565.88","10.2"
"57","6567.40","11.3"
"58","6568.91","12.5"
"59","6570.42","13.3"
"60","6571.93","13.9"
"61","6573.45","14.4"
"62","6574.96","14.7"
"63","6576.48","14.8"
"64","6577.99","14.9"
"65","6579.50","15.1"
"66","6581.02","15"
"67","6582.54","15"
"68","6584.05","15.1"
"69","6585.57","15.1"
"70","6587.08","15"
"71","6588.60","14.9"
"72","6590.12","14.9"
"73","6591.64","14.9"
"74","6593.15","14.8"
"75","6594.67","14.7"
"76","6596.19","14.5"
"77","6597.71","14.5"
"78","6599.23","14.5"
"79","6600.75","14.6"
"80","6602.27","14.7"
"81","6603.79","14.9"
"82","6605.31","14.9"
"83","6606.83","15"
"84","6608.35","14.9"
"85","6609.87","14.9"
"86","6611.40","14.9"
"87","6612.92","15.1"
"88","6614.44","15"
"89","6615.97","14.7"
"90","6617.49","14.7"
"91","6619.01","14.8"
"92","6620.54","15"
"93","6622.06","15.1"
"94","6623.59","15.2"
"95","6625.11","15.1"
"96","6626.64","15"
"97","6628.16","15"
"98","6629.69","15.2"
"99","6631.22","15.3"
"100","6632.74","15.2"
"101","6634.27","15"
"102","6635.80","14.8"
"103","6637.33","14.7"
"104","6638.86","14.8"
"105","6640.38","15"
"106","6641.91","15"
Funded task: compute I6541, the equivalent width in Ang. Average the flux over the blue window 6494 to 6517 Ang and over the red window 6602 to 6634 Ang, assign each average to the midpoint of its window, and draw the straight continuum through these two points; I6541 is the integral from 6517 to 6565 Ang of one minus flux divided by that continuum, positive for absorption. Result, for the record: 1.42 Ang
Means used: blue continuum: 15.2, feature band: 14.7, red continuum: 15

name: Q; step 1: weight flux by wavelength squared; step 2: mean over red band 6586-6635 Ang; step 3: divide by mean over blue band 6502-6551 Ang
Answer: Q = 1.0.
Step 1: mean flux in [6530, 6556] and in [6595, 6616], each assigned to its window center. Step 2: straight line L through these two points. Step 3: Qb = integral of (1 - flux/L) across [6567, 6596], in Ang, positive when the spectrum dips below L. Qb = 0.70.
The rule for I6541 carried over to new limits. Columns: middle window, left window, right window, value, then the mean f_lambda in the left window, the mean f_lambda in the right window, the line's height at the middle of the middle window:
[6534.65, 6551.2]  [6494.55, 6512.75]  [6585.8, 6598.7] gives 0.2 Ang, 15.1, 14.8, 15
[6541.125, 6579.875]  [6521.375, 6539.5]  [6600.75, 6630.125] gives 3.1 Ang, 15.2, 14.9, 15.1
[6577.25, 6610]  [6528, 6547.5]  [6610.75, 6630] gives 0.3 Ang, 15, 15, 15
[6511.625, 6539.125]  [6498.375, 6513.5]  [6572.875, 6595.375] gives -0.1 Ang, 15.2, 14.9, 15.1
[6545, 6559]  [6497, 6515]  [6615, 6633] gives 0.4 Ang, 15.2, 15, 15.1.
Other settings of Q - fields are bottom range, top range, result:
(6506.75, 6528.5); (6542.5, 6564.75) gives 0.94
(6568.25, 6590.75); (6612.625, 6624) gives 1.04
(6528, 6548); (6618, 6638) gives 1.03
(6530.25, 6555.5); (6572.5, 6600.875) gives 1.01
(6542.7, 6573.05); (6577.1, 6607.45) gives 1.10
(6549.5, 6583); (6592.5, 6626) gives 1.09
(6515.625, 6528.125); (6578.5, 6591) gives 1.01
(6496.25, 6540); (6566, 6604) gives 0.97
